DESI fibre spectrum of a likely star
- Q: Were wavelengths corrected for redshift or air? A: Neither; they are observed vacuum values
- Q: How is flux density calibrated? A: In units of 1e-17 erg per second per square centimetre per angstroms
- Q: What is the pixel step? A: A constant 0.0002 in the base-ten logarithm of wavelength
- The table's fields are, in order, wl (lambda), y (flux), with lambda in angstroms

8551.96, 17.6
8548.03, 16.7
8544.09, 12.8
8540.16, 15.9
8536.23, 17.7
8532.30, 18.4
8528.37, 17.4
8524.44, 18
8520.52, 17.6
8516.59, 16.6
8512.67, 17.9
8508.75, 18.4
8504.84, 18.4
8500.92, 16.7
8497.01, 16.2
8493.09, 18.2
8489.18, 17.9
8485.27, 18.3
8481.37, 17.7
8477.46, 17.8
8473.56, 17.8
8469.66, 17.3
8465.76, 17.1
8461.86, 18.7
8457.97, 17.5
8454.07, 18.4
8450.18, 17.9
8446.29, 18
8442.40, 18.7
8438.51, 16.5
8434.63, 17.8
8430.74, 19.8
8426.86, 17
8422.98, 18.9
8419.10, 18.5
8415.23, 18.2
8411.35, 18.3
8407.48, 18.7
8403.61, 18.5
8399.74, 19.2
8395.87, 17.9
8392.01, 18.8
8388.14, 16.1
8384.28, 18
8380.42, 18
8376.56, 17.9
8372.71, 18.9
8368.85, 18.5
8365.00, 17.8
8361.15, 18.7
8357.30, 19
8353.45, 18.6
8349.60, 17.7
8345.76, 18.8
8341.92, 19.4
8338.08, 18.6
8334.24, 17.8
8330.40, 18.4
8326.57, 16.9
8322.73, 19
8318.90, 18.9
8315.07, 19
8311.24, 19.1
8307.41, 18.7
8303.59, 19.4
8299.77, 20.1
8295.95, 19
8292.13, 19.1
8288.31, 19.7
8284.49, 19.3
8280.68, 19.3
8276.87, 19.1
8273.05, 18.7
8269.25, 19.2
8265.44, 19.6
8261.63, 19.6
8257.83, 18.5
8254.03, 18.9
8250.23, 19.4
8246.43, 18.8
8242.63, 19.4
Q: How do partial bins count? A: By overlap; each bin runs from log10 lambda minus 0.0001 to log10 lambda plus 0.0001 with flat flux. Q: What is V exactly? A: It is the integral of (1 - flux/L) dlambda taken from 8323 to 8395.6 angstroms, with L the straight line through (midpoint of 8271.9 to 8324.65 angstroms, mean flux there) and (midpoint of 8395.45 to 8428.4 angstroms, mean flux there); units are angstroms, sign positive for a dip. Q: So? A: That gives 2.04 angstroms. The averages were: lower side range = 19.2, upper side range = 18.4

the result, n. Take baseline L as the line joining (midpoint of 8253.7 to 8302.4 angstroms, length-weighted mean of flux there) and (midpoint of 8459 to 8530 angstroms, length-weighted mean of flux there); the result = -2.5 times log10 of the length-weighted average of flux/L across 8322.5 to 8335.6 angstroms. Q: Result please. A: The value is 0.058 mag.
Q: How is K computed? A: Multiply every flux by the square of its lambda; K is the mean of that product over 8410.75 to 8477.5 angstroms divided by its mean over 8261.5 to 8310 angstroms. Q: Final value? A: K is 0.97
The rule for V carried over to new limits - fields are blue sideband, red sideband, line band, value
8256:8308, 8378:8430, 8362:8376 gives 0.1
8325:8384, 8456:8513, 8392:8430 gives -0.7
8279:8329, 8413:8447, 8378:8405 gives 0.5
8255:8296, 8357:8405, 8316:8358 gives 0.4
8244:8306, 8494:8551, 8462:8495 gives -0.7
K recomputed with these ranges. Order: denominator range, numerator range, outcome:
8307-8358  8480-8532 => 0.99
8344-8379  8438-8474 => 0.99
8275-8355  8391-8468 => 0.99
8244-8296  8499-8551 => 0.95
